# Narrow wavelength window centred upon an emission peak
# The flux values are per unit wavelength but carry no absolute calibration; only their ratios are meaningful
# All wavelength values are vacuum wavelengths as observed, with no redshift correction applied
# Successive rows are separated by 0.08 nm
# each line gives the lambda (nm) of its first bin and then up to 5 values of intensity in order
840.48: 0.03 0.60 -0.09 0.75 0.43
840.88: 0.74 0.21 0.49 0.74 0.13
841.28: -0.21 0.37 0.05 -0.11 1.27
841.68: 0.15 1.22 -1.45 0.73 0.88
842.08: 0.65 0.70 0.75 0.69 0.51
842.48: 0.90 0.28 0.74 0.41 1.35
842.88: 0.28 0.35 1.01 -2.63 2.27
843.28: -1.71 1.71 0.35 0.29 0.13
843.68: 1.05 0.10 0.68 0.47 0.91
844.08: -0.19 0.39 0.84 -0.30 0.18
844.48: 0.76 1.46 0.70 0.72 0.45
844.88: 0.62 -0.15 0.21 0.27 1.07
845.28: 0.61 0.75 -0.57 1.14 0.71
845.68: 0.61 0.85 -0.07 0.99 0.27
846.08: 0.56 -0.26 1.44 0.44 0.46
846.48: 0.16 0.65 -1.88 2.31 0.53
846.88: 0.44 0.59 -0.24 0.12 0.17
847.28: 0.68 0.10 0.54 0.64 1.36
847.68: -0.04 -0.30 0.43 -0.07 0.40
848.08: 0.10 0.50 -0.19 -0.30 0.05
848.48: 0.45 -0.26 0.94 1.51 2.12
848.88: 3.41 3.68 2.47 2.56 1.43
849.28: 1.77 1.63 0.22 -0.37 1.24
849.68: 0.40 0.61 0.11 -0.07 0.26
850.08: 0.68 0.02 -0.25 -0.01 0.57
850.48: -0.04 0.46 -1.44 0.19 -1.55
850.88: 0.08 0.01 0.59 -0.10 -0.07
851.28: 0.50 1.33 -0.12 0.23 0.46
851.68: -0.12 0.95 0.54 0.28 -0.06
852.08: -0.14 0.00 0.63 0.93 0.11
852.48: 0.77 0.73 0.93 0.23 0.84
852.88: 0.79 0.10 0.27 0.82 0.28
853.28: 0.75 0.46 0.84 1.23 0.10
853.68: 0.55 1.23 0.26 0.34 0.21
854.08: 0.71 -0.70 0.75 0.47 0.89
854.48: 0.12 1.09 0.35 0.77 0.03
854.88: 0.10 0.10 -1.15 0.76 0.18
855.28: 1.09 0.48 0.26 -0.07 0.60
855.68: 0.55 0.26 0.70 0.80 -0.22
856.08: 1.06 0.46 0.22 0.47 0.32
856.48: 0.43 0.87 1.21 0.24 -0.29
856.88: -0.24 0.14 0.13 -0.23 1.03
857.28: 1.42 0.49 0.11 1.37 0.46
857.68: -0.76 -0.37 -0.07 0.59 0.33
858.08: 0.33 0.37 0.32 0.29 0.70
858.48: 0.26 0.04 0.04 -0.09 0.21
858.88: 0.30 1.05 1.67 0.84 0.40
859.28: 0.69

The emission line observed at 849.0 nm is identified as Hgamma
